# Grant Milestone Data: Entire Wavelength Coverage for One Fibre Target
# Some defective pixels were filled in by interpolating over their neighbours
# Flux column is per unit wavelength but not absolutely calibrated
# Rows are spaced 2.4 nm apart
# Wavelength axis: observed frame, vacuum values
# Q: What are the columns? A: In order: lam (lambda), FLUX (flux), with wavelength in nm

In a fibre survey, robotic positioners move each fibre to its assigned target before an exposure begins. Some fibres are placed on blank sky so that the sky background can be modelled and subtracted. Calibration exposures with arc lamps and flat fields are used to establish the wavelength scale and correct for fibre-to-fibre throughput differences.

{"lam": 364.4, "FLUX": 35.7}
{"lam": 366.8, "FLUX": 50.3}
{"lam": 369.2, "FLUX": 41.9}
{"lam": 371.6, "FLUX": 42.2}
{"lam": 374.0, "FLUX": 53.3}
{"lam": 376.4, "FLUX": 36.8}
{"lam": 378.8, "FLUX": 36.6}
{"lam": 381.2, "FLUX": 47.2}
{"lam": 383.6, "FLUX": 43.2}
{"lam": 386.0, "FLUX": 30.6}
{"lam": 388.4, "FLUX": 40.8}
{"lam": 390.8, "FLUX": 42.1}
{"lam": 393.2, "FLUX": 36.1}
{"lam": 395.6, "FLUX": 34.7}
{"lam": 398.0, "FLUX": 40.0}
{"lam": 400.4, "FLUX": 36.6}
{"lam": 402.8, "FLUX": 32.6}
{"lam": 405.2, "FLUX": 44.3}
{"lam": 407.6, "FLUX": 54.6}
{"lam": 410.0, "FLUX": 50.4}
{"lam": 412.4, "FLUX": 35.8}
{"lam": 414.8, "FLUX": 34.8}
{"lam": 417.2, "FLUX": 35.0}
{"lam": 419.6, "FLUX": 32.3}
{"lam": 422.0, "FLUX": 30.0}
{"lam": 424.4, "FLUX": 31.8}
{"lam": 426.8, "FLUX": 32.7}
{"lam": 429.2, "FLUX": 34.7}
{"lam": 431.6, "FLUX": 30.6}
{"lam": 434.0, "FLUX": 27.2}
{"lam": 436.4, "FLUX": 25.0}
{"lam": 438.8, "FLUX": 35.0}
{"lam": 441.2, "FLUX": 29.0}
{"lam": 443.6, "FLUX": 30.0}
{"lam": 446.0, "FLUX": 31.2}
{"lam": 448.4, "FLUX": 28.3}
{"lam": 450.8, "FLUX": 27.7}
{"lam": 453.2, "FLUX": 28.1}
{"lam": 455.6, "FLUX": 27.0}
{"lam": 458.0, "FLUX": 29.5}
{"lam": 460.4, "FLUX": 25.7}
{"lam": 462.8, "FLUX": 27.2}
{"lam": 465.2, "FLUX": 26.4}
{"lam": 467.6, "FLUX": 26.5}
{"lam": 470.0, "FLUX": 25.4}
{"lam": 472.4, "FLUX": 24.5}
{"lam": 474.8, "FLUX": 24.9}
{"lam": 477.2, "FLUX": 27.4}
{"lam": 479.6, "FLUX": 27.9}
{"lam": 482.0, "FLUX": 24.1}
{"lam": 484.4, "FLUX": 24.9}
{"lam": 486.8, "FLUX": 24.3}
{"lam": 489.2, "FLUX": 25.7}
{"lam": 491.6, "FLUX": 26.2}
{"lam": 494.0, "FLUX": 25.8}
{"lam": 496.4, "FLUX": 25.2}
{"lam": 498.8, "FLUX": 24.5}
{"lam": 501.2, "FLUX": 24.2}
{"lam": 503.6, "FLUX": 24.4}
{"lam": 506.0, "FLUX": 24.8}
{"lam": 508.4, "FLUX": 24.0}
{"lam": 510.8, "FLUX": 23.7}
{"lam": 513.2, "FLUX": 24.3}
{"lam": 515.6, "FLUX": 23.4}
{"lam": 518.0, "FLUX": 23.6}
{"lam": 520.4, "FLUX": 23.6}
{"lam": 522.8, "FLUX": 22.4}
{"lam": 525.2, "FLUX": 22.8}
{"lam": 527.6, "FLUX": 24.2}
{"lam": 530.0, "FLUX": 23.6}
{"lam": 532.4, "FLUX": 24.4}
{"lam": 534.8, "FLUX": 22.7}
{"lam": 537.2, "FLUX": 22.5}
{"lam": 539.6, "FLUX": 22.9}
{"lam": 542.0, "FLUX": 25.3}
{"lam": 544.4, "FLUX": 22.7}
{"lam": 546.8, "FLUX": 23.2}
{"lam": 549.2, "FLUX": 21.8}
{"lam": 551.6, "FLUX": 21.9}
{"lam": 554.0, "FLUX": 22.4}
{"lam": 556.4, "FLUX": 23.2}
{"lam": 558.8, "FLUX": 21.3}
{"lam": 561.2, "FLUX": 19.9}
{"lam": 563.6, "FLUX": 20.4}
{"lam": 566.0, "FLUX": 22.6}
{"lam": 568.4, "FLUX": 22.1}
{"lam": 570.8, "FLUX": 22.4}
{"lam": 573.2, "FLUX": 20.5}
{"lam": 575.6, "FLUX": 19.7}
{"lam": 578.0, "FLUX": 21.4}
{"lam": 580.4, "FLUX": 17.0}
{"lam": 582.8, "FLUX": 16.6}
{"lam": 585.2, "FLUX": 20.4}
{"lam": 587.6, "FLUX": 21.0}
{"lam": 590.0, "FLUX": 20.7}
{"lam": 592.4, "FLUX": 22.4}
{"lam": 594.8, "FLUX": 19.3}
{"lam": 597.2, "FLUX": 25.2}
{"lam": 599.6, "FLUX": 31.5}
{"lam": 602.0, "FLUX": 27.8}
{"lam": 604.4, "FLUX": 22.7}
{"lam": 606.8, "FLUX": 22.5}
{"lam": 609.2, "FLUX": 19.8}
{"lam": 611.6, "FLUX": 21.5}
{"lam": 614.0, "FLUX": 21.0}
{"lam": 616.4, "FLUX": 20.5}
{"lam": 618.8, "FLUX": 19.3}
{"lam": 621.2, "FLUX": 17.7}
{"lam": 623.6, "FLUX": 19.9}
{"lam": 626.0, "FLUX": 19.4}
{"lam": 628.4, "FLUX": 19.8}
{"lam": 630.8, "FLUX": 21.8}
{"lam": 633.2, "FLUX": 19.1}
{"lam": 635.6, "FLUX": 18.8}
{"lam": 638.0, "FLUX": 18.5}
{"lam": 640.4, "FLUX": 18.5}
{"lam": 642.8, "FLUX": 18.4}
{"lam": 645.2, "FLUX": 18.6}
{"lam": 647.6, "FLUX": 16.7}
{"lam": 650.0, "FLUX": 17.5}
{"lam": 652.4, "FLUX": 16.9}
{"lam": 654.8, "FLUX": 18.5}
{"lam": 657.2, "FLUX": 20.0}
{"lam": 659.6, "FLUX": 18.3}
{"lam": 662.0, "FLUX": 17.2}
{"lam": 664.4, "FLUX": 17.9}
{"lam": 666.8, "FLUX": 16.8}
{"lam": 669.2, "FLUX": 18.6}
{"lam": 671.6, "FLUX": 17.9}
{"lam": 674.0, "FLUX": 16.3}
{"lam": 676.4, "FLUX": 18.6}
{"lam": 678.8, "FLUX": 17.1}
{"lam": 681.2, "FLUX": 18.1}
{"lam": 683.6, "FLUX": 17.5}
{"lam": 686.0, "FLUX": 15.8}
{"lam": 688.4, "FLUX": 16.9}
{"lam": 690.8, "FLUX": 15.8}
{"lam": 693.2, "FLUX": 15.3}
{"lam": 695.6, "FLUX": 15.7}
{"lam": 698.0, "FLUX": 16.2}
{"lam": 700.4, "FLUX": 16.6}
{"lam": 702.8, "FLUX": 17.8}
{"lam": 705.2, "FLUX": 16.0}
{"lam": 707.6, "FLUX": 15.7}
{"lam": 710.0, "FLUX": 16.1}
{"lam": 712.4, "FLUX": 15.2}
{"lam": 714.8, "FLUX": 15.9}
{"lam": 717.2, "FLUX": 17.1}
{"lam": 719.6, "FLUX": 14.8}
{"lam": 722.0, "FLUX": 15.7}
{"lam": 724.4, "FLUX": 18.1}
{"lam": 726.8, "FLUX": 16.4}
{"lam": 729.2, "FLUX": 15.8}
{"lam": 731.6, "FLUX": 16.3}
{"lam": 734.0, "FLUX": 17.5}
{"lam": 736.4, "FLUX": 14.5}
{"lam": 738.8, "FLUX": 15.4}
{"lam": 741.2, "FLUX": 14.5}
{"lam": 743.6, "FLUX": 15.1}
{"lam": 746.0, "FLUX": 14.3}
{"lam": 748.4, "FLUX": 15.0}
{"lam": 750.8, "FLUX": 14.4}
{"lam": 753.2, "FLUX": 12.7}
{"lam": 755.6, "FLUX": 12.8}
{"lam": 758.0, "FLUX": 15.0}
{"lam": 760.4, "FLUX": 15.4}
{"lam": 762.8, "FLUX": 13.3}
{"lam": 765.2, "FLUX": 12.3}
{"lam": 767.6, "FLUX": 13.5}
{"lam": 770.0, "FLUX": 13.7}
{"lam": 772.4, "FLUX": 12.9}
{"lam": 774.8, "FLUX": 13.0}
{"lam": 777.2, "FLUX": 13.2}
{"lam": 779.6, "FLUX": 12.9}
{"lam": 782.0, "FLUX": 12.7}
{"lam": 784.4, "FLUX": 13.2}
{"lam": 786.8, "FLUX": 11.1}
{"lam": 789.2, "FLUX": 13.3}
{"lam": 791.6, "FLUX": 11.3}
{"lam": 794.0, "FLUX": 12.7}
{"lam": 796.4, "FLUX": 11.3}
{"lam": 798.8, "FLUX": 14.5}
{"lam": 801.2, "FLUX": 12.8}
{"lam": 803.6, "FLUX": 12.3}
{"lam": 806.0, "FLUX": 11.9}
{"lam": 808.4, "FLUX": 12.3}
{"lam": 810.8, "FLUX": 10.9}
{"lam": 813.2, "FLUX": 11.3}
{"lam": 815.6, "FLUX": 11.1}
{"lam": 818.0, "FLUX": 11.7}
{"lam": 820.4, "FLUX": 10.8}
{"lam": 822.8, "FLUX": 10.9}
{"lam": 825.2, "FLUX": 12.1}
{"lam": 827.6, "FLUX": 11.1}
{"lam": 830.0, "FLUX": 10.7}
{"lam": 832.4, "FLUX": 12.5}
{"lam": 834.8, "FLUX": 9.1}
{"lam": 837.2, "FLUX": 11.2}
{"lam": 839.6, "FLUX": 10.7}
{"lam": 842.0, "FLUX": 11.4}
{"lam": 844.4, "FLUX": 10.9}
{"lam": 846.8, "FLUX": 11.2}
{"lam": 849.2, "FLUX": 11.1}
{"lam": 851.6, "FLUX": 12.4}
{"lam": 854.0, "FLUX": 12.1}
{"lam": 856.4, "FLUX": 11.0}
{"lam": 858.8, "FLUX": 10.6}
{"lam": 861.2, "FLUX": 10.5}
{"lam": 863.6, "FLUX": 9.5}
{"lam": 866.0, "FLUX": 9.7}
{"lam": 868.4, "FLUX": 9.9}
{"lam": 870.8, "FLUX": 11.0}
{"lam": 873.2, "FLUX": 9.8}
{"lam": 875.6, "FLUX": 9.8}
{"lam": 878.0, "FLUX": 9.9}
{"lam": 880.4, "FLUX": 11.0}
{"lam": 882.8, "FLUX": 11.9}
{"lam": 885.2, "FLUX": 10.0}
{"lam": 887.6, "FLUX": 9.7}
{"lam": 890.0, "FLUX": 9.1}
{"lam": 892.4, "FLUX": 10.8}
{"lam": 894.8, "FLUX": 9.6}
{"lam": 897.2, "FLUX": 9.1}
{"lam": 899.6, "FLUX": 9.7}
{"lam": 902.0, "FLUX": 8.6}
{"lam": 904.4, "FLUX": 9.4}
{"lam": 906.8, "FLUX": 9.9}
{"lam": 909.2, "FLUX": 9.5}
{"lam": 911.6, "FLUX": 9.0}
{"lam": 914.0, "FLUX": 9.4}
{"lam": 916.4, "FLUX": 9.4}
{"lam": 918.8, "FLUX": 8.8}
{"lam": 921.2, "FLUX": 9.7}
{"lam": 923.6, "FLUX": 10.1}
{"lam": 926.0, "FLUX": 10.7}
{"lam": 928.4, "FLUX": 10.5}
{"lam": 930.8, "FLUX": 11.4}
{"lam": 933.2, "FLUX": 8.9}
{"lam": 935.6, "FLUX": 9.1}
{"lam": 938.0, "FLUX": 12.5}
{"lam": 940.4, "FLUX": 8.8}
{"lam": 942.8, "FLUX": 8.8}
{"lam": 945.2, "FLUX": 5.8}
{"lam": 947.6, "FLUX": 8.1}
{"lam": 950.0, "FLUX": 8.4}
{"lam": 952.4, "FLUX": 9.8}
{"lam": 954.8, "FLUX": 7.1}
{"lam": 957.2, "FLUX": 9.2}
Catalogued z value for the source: 1.14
